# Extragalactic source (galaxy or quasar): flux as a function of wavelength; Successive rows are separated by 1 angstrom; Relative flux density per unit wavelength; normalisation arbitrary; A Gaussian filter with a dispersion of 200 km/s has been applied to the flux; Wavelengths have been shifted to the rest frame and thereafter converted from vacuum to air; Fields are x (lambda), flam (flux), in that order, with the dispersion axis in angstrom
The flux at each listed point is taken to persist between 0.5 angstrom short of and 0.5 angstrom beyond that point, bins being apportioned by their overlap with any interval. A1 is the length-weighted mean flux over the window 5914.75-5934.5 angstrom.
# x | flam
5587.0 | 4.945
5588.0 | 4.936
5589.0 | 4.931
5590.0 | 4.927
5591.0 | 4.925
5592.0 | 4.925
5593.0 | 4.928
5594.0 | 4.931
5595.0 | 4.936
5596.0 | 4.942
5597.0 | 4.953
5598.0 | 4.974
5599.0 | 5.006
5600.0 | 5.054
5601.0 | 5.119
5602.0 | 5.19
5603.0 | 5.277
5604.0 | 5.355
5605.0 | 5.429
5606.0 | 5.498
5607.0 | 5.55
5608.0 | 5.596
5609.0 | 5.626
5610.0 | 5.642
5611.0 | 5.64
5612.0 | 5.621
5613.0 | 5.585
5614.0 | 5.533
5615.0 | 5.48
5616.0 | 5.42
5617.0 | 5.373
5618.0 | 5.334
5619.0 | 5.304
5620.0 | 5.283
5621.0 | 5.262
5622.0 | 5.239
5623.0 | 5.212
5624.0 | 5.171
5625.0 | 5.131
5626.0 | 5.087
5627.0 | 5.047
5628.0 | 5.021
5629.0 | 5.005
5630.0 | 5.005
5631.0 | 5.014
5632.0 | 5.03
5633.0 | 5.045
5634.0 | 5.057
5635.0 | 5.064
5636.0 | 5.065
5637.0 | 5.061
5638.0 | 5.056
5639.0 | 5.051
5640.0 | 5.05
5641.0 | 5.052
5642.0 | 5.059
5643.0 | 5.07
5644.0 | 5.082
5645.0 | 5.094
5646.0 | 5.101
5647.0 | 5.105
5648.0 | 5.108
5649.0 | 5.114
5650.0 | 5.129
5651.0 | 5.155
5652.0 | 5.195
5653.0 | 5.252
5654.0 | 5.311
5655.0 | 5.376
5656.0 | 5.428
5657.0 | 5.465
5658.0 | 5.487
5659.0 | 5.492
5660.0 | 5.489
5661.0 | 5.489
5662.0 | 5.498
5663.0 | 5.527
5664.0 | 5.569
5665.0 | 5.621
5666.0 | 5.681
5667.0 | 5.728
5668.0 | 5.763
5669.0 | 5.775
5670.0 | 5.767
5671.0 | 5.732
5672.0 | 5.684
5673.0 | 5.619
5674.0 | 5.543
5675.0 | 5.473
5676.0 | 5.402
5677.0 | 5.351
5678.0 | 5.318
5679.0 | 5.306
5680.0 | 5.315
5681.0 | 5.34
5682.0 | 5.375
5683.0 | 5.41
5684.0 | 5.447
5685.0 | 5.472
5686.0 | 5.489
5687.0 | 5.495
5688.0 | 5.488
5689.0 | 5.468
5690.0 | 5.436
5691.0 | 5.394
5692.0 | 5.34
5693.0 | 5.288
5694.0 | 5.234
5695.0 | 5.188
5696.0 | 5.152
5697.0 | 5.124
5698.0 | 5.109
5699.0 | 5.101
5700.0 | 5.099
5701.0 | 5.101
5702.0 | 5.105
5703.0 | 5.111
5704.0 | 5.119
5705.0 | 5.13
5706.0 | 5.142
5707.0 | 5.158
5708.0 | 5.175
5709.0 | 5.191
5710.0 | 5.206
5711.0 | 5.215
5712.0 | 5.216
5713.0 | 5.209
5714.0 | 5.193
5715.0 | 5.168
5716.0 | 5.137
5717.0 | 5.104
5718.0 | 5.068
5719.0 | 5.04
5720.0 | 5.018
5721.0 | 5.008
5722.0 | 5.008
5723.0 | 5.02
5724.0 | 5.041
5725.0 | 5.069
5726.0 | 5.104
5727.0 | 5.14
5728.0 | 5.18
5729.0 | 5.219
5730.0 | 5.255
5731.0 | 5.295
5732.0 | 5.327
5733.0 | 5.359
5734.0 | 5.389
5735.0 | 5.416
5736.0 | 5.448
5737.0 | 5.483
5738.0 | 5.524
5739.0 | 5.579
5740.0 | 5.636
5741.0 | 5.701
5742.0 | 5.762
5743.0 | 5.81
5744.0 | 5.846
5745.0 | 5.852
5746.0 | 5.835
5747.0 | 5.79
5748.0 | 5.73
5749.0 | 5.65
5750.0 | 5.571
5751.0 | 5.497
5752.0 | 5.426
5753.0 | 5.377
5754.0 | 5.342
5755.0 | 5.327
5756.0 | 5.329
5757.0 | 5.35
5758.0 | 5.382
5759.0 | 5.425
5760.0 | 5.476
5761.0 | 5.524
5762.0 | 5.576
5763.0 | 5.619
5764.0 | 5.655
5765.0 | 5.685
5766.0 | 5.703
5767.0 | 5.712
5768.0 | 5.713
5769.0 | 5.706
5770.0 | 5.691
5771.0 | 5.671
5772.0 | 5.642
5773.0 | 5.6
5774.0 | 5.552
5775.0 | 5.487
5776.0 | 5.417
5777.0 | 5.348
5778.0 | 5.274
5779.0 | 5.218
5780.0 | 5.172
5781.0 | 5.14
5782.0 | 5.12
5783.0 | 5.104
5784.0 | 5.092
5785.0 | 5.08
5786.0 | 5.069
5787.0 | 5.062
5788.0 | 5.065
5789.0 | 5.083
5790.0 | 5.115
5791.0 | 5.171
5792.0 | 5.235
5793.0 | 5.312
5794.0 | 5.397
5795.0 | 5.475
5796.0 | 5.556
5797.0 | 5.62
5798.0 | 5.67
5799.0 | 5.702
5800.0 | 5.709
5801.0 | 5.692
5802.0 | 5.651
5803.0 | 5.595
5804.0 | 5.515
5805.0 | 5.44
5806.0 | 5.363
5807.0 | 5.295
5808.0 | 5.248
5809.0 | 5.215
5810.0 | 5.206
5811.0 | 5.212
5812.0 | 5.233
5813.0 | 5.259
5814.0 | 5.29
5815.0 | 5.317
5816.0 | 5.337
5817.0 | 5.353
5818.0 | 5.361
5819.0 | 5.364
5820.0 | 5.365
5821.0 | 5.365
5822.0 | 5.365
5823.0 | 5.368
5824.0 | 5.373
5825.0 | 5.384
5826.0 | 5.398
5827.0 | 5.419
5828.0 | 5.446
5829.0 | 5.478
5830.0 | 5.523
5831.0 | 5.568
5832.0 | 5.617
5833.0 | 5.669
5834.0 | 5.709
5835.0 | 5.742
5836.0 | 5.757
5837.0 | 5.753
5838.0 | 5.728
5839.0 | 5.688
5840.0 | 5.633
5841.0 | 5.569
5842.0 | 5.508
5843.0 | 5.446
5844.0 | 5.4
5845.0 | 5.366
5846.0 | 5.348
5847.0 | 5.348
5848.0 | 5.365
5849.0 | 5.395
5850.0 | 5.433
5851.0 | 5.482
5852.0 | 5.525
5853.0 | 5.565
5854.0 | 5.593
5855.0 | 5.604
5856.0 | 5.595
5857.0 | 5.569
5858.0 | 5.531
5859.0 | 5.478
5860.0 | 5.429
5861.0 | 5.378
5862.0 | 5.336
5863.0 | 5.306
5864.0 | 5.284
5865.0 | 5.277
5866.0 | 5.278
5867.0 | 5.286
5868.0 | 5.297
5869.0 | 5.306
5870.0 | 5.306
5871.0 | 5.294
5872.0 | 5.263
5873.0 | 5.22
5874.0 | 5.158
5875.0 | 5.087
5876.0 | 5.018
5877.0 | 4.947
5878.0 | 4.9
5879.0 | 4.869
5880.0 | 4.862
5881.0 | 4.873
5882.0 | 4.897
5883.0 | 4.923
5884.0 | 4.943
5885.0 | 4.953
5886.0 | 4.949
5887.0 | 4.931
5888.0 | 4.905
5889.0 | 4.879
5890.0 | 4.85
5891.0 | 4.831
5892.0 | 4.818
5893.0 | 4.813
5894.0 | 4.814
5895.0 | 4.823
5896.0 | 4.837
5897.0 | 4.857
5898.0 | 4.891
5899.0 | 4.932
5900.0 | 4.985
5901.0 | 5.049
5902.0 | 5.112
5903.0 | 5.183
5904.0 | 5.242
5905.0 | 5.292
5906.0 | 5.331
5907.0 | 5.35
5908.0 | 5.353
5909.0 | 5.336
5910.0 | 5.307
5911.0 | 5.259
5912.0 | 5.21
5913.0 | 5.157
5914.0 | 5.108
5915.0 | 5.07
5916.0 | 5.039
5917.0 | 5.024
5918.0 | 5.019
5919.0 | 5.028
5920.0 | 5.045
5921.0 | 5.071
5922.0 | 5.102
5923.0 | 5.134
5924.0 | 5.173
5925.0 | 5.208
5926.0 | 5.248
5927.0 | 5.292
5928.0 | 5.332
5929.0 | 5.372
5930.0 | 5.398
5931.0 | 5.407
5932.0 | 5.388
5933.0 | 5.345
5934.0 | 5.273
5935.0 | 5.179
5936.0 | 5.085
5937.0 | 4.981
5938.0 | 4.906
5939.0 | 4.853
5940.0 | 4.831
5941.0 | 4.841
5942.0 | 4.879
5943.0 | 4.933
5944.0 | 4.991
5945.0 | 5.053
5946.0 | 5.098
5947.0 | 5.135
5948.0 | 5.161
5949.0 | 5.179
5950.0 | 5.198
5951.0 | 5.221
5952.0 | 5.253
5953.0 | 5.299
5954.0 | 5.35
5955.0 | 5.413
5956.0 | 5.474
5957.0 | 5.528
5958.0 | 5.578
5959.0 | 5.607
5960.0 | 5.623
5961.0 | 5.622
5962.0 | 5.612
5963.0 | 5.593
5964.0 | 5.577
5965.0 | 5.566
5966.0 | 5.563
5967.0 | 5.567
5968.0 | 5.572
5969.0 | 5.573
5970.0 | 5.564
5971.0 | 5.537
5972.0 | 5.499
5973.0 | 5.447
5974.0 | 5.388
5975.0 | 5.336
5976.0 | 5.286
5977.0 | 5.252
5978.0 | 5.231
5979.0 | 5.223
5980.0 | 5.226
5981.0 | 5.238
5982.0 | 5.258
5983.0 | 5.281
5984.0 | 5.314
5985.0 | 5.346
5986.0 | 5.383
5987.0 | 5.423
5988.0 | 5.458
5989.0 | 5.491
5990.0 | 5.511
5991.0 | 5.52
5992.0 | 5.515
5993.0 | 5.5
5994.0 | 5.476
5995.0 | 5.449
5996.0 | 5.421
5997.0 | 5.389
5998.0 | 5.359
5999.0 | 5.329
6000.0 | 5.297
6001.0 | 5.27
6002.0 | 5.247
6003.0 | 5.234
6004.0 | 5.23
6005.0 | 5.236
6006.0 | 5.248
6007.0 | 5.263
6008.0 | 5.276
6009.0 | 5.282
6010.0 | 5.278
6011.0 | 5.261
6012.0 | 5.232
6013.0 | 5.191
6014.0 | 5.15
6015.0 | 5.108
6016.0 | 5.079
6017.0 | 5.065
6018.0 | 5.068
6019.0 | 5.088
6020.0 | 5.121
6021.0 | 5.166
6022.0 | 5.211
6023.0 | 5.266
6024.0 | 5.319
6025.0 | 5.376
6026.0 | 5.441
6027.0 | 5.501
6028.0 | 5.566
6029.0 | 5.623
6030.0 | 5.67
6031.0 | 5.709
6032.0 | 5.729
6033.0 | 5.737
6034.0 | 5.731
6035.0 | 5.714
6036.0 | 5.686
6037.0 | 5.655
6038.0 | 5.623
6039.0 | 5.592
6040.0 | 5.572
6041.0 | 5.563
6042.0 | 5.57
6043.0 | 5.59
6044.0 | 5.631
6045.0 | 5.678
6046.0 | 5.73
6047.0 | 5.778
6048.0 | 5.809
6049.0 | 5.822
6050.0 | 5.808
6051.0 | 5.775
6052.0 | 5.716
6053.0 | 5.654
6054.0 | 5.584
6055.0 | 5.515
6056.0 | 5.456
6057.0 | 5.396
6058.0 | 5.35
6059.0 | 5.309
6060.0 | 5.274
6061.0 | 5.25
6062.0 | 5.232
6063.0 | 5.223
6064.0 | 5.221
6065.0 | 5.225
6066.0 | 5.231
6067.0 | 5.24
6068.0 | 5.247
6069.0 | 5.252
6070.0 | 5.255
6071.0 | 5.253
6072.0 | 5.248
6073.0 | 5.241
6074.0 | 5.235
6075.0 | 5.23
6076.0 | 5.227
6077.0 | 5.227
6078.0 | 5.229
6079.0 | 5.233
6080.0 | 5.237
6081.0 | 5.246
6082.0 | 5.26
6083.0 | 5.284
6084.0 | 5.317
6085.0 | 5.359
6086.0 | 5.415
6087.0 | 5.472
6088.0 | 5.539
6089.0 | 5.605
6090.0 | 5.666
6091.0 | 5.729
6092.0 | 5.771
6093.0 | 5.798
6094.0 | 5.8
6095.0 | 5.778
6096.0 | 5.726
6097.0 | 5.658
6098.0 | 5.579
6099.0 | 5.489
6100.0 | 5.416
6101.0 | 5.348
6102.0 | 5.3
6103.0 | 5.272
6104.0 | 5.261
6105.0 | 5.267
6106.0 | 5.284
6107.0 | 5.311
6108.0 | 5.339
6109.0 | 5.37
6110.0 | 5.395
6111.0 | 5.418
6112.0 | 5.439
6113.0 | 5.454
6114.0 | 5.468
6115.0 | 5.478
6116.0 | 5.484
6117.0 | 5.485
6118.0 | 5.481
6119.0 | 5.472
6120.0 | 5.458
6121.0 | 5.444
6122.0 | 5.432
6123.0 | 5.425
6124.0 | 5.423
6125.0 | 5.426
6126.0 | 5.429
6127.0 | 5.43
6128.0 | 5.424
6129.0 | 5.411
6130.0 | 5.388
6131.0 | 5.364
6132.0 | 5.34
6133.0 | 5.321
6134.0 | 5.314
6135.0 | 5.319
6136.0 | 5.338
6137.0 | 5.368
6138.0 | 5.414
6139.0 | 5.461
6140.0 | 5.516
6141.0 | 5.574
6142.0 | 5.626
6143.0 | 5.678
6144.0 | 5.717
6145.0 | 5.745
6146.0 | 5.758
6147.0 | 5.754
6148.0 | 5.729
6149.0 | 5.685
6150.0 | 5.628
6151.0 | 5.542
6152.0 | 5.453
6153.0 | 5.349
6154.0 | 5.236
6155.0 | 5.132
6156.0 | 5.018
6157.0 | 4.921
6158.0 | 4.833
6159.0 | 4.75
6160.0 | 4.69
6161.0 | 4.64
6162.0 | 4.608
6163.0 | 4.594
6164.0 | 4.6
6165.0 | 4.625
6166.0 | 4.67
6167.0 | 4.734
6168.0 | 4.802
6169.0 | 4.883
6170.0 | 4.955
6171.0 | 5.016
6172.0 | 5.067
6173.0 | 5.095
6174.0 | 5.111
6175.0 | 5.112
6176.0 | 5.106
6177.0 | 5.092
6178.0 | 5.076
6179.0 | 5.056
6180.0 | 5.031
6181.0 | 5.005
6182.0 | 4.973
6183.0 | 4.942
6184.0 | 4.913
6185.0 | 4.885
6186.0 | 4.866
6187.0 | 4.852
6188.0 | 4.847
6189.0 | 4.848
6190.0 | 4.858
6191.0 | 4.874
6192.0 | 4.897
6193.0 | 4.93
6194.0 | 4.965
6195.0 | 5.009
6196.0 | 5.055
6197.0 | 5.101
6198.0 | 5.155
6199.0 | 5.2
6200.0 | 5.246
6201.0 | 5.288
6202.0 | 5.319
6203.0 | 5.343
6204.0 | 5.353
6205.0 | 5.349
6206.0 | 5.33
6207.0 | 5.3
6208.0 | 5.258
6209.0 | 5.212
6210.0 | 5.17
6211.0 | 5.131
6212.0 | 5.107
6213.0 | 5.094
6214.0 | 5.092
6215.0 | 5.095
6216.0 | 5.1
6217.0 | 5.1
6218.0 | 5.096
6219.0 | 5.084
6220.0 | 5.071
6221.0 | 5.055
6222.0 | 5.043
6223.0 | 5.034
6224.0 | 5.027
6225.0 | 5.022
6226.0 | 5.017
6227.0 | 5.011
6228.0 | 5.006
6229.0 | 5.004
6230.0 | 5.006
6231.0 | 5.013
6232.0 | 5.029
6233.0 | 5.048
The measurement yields 5.2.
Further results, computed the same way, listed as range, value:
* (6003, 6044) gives 5.4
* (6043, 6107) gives 5.44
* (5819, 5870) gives 5.47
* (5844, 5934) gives 5.18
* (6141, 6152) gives 5.67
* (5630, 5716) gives 5.29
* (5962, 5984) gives 5.42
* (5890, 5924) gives 5.07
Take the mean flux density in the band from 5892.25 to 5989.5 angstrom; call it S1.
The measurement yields 5.24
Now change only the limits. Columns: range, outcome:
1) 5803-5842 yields 5.45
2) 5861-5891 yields 5.08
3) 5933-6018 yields 5.31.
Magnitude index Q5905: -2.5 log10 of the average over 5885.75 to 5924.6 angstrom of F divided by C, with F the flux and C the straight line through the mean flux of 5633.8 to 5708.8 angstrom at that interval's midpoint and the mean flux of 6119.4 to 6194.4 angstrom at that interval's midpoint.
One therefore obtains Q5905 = 0.04 mag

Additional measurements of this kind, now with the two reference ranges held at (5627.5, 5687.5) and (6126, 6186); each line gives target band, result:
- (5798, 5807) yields -0.06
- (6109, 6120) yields -0.05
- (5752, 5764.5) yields -0.03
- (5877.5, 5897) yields 0.08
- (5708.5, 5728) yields 0.04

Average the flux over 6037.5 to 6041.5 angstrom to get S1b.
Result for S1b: 5.59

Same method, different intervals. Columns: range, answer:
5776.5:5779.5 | 5.28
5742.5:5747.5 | 5.83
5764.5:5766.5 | 5.69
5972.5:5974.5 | 5.42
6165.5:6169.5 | 4.77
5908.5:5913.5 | 5.25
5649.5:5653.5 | 5.18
